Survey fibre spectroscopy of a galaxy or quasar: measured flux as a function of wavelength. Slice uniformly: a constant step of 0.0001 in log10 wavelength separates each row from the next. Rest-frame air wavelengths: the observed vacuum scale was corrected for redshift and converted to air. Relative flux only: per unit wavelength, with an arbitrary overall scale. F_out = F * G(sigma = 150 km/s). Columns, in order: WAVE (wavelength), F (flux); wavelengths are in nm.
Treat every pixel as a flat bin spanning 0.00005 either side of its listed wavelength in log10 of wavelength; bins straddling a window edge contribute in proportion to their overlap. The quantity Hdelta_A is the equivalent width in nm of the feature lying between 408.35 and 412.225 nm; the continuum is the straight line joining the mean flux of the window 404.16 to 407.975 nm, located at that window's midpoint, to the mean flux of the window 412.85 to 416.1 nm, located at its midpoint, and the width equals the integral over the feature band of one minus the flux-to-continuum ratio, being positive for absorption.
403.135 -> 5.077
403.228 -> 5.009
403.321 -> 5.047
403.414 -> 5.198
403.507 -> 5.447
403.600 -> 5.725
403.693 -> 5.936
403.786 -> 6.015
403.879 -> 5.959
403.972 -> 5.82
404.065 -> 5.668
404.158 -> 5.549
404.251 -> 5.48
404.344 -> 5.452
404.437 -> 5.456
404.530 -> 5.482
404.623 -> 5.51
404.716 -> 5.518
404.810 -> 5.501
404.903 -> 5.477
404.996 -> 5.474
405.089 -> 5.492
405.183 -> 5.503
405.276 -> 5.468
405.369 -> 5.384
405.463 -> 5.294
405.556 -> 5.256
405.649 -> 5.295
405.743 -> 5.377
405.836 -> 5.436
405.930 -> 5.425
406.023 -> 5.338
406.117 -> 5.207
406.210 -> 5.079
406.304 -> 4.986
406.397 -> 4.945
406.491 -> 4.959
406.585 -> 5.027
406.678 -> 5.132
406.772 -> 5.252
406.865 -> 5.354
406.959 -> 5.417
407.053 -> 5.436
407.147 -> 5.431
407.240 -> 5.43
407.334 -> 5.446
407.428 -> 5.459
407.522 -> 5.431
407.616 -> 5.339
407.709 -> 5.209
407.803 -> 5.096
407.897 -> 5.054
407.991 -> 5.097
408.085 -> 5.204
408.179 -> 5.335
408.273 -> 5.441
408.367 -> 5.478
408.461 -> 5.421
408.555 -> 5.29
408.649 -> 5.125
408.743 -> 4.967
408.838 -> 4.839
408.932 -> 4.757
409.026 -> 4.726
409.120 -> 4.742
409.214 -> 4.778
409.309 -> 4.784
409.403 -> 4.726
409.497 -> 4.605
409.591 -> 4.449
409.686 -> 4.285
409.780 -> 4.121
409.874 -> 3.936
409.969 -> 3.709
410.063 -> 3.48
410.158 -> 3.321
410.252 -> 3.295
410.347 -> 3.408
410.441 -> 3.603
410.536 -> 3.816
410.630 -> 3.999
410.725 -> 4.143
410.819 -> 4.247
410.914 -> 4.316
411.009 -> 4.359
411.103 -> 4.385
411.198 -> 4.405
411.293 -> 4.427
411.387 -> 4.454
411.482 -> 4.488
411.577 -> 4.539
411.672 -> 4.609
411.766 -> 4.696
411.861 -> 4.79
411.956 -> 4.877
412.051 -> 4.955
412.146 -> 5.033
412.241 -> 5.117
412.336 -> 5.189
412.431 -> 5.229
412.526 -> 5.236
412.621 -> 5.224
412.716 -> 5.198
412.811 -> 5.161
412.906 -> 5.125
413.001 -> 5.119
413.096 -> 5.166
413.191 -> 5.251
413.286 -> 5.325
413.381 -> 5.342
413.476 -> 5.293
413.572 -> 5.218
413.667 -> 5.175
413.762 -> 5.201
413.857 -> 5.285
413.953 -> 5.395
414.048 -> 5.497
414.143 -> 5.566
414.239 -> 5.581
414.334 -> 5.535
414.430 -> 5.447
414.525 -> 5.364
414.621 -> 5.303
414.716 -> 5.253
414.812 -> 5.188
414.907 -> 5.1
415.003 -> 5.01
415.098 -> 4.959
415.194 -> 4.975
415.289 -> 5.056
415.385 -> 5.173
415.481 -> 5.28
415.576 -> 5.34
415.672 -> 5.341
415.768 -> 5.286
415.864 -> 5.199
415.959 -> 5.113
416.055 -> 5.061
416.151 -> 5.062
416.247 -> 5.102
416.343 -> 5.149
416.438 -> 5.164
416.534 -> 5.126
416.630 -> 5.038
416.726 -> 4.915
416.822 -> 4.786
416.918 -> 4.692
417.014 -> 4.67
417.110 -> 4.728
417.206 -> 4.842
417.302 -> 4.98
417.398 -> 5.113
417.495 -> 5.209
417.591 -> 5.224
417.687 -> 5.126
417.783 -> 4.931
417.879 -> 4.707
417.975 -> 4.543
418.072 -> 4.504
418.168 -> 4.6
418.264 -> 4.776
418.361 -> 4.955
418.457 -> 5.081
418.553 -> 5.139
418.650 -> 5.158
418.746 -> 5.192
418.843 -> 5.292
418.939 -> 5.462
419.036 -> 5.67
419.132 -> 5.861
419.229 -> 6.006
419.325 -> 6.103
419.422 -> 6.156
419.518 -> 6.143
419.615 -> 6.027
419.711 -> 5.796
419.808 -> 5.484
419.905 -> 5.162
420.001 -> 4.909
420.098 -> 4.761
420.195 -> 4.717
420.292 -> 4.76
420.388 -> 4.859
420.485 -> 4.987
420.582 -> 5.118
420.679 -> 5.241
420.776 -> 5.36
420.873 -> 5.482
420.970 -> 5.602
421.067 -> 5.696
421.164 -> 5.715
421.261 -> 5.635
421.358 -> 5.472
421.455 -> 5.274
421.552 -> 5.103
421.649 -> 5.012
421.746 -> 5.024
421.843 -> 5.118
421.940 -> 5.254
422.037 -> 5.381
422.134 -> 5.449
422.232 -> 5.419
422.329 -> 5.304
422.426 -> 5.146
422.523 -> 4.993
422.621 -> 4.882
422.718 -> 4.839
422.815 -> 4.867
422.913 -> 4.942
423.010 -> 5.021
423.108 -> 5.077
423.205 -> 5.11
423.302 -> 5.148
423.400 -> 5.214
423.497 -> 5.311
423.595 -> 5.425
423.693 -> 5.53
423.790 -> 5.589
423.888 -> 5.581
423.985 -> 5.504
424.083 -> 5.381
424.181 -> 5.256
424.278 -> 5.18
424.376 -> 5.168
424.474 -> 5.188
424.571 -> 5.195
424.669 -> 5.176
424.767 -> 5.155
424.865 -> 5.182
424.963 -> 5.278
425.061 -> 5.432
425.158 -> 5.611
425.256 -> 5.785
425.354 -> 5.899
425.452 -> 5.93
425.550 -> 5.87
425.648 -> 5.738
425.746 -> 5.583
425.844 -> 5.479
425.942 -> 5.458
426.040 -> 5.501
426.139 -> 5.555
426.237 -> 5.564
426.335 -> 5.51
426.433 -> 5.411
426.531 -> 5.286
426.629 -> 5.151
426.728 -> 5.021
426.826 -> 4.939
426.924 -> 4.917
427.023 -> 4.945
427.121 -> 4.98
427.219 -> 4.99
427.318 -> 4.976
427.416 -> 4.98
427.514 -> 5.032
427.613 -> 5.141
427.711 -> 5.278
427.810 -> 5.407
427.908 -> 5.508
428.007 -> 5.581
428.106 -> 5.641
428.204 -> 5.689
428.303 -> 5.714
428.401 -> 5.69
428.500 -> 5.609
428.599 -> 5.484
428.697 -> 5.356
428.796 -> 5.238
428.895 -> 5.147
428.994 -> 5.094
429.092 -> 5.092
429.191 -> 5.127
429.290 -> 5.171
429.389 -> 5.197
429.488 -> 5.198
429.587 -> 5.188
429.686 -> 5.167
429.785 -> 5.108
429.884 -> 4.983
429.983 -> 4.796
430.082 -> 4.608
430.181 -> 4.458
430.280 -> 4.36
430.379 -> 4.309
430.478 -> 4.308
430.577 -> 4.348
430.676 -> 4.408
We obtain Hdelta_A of 0.620 nm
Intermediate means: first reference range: 5.33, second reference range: 5.25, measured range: 4.44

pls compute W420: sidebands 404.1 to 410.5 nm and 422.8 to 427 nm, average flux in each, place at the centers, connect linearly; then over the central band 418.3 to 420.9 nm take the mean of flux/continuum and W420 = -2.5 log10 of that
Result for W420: -0.02 mag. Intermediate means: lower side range 5.02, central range 5.36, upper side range 5.35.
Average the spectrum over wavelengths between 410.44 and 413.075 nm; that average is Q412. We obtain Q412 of 4.69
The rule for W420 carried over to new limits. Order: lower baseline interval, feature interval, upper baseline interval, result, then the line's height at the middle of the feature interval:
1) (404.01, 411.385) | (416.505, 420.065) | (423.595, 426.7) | 0.01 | 5.25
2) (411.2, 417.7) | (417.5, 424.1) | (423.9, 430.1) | -0.01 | 5.2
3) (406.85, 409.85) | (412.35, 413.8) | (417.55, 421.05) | -0.02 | 5.14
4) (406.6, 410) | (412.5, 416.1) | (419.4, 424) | -0.02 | 5.13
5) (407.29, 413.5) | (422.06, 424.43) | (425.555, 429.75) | -0.01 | 5.16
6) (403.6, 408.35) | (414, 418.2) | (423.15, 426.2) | 0.07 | 5.41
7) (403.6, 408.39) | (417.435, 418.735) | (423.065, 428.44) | 0.09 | 5.37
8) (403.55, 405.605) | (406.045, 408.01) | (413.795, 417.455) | 0.05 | 5.47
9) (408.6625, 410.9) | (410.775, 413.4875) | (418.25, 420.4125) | -0.08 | 4.51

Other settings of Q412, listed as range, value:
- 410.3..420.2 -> 5.05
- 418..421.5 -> 5.33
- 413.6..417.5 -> 5.15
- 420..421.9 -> 5.2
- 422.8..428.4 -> 5.34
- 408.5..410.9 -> 4.29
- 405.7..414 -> 4.87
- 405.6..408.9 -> 5.25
